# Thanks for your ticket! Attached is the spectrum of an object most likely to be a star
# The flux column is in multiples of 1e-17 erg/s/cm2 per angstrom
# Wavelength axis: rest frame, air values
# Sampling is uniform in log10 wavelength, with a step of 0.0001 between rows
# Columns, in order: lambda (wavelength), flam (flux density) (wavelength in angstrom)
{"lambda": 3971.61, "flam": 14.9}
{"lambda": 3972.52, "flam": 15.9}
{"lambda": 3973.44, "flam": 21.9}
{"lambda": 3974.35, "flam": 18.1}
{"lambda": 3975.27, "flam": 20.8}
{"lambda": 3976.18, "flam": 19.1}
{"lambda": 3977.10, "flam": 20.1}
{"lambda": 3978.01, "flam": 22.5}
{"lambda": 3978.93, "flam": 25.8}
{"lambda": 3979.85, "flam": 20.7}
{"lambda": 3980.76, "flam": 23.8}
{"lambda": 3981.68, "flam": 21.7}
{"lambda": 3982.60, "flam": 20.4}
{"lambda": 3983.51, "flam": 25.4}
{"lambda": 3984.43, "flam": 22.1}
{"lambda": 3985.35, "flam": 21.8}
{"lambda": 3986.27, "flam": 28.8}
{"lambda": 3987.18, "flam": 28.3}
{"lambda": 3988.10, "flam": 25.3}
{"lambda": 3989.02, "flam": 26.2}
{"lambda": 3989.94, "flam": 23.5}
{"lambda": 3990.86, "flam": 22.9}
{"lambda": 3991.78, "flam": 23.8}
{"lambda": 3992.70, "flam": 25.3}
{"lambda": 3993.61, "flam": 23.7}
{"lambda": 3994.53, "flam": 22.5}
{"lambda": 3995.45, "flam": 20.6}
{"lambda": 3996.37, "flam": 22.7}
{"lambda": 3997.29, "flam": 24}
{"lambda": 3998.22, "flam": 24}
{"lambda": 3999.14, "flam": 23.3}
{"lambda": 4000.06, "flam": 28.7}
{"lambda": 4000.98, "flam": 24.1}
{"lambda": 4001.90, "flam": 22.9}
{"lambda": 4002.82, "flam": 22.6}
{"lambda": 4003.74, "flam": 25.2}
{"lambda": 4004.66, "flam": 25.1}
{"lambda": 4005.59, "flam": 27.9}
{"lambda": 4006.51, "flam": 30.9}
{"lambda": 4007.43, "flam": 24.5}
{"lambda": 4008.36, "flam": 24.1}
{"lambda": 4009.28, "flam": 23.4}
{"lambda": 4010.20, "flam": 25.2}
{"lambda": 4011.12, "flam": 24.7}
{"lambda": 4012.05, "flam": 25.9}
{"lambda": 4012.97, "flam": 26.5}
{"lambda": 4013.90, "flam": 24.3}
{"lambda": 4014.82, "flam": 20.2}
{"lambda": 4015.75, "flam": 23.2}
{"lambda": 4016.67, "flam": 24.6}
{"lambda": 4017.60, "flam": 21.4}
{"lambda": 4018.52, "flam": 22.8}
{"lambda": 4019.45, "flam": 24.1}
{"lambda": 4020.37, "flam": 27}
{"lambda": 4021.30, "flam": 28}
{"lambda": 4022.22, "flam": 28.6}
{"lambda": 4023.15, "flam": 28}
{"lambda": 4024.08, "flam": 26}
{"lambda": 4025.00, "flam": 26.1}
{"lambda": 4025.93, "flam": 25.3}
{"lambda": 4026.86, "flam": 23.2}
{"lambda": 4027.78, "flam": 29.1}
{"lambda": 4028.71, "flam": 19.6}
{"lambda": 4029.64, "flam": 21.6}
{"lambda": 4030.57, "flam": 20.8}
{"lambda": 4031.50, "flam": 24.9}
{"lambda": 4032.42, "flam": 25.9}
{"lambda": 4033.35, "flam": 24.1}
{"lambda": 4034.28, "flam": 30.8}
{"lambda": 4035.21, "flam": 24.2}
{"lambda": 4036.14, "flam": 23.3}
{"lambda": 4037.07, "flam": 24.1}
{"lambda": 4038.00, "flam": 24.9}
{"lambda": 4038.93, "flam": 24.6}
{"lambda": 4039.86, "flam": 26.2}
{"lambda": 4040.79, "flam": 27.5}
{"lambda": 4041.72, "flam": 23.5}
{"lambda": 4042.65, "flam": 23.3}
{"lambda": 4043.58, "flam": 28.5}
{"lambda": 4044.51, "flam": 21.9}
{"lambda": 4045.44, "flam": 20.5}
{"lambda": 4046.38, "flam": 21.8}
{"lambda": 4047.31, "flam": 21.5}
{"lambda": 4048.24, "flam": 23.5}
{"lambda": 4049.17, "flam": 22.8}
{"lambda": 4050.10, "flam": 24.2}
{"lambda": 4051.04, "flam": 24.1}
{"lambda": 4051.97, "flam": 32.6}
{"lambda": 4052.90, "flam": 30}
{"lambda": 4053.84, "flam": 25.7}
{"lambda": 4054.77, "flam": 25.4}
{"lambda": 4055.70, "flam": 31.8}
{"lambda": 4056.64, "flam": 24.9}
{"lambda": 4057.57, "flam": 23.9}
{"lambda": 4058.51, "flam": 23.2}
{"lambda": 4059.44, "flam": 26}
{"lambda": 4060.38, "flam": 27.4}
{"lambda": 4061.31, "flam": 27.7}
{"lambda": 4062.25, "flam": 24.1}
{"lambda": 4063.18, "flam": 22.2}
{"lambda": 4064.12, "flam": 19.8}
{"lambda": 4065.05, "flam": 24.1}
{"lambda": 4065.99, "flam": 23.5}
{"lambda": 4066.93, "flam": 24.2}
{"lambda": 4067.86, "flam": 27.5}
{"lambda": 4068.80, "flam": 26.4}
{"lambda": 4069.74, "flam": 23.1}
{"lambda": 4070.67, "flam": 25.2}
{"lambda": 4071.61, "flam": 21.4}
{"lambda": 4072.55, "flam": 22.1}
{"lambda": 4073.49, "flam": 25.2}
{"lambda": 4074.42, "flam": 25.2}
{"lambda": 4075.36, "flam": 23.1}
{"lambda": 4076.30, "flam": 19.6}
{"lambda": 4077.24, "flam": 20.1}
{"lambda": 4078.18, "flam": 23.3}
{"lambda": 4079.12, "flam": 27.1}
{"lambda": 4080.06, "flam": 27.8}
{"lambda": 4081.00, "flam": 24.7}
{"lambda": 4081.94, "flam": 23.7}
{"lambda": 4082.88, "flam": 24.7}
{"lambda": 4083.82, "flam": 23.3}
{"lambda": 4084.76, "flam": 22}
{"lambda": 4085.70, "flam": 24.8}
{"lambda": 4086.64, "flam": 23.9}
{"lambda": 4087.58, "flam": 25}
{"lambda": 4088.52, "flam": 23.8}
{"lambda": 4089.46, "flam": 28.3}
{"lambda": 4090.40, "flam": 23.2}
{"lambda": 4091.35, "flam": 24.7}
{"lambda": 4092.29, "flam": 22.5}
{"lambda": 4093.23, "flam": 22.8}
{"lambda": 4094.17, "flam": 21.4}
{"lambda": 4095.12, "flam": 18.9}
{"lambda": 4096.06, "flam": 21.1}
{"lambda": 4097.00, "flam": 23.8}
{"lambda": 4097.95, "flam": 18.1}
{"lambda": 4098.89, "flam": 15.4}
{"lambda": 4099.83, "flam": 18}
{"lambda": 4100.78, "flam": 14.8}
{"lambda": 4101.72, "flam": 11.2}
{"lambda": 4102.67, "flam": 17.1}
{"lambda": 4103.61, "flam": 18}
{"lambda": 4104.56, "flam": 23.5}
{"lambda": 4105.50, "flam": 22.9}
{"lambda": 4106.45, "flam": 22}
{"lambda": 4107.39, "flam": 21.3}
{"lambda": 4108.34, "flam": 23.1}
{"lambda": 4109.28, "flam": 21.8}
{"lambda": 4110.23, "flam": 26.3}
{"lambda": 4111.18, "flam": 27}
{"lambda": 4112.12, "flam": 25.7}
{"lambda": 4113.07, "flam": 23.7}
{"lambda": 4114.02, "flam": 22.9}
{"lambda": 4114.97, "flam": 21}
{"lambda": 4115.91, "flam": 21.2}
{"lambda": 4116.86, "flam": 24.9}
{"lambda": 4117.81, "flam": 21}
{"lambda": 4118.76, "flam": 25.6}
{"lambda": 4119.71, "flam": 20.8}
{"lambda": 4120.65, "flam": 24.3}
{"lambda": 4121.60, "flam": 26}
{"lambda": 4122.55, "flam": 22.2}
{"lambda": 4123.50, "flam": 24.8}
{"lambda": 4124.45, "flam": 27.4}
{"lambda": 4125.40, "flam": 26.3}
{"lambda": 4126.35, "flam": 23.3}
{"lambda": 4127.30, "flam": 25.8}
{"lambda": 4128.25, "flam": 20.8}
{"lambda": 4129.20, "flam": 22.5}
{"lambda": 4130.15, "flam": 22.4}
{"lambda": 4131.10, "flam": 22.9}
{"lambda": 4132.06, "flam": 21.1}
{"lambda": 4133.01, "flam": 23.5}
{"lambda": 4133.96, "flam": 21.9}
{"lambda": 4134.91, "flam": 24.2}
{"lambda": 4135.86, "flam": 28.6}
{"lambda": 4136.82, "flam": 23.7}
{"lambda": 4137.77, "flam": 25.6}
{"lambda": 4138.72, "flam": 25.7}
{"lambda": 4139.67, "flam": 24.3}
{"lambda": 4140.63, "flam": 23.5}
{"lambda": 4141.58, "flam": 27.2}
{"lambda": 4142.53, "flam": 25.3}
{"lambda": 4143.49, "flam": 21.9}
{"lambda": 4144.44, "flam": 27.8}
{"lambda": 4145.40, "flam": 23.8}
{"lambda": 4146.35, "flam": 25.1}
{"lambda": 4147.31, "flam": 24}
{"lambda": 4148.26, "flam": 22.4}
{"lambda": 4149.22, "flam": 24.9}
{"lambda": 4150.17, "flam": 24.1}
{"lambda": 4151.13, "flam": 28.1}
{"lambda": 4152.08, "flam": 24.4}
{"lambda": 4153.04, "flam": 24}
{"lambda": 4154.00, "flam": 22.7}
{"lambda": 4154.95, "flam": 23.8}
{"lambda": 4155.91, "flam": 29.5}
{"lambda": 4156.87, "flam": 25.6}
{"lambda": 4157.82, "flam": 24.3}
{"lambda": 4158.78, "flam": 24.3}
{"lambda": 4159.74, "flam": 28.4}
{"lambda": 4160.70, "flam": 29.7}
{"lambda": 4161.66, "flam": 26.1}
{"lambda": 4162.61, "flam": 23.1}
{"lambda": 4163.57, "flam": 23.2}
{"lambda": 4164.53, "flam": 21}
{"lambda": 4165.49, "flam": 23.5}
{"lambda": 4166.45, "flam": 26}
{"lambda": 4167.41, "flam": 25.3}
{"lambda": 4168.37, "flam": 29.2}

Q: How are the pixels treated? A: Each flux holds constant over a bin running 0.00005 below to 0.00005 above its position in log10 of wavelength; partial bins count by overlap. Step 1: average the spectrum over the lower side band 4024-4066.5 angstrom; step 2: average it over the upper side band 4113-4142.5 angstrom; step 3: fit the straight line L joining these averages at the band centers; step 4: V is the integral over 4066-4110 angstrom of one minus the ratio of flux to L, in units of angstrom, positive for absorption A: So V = 3.4 angstrom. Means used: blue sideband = 24.8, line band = 22.4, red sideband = 23.9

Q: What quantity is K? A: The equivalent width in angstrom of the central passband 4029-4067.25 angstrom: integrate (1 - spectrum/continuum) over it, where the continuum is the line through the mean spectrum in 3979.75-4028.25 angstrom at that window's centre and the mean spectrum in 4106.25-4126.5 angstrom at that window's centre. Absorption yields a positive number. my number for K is -0.67 angstrom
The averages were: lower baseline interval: 24.6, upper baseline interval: 23.8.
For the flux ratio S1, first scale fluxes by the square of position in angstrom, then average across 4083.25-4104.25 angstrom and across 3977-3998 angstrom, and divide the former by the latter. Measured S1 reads 0.9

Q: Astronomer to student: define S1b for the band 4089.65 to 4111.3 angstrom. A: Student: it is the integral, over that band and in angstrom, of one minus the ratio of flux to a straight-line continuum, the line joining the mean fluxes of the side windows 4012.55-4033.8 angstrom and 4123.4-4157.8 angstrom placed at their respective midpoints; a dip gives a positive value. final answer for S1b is 3.3 angstrom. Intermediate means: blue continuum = 24.6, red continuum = 24.5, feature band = 20.8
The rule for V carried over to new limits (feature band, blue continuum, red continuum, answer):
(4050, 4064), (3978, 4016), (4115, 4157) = -1.1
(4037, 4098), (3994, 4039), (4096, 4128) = -2.4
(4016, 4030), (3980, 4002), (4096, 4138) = -0.9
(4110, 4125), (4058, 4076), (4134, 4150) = 0.4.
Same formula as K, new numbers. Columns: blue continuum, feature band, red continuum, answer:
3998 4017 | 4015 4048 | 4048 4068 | 0.7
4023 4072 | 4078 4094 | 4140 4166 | 0.3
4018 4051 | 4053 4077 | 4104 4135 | -0.3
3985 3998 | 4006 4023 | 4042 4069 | -0.4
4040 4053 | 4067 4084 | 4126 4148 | 0.2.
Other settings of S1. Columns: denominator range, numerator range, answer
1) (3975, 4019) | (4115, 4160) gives 1.09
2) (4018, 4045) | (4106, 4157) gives 1.01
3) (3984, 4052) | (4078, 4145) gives 0.98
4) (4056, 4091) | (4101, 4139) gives 0.97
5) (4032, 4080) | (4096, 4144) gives 0.95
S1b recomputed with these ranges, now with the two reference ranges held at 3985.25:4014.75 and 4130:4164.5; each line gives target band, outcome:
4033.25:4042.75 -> -0.2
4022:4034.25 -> -0.1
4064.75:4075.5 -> 0.2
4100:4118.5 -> 2.4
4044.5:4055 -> 0.1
